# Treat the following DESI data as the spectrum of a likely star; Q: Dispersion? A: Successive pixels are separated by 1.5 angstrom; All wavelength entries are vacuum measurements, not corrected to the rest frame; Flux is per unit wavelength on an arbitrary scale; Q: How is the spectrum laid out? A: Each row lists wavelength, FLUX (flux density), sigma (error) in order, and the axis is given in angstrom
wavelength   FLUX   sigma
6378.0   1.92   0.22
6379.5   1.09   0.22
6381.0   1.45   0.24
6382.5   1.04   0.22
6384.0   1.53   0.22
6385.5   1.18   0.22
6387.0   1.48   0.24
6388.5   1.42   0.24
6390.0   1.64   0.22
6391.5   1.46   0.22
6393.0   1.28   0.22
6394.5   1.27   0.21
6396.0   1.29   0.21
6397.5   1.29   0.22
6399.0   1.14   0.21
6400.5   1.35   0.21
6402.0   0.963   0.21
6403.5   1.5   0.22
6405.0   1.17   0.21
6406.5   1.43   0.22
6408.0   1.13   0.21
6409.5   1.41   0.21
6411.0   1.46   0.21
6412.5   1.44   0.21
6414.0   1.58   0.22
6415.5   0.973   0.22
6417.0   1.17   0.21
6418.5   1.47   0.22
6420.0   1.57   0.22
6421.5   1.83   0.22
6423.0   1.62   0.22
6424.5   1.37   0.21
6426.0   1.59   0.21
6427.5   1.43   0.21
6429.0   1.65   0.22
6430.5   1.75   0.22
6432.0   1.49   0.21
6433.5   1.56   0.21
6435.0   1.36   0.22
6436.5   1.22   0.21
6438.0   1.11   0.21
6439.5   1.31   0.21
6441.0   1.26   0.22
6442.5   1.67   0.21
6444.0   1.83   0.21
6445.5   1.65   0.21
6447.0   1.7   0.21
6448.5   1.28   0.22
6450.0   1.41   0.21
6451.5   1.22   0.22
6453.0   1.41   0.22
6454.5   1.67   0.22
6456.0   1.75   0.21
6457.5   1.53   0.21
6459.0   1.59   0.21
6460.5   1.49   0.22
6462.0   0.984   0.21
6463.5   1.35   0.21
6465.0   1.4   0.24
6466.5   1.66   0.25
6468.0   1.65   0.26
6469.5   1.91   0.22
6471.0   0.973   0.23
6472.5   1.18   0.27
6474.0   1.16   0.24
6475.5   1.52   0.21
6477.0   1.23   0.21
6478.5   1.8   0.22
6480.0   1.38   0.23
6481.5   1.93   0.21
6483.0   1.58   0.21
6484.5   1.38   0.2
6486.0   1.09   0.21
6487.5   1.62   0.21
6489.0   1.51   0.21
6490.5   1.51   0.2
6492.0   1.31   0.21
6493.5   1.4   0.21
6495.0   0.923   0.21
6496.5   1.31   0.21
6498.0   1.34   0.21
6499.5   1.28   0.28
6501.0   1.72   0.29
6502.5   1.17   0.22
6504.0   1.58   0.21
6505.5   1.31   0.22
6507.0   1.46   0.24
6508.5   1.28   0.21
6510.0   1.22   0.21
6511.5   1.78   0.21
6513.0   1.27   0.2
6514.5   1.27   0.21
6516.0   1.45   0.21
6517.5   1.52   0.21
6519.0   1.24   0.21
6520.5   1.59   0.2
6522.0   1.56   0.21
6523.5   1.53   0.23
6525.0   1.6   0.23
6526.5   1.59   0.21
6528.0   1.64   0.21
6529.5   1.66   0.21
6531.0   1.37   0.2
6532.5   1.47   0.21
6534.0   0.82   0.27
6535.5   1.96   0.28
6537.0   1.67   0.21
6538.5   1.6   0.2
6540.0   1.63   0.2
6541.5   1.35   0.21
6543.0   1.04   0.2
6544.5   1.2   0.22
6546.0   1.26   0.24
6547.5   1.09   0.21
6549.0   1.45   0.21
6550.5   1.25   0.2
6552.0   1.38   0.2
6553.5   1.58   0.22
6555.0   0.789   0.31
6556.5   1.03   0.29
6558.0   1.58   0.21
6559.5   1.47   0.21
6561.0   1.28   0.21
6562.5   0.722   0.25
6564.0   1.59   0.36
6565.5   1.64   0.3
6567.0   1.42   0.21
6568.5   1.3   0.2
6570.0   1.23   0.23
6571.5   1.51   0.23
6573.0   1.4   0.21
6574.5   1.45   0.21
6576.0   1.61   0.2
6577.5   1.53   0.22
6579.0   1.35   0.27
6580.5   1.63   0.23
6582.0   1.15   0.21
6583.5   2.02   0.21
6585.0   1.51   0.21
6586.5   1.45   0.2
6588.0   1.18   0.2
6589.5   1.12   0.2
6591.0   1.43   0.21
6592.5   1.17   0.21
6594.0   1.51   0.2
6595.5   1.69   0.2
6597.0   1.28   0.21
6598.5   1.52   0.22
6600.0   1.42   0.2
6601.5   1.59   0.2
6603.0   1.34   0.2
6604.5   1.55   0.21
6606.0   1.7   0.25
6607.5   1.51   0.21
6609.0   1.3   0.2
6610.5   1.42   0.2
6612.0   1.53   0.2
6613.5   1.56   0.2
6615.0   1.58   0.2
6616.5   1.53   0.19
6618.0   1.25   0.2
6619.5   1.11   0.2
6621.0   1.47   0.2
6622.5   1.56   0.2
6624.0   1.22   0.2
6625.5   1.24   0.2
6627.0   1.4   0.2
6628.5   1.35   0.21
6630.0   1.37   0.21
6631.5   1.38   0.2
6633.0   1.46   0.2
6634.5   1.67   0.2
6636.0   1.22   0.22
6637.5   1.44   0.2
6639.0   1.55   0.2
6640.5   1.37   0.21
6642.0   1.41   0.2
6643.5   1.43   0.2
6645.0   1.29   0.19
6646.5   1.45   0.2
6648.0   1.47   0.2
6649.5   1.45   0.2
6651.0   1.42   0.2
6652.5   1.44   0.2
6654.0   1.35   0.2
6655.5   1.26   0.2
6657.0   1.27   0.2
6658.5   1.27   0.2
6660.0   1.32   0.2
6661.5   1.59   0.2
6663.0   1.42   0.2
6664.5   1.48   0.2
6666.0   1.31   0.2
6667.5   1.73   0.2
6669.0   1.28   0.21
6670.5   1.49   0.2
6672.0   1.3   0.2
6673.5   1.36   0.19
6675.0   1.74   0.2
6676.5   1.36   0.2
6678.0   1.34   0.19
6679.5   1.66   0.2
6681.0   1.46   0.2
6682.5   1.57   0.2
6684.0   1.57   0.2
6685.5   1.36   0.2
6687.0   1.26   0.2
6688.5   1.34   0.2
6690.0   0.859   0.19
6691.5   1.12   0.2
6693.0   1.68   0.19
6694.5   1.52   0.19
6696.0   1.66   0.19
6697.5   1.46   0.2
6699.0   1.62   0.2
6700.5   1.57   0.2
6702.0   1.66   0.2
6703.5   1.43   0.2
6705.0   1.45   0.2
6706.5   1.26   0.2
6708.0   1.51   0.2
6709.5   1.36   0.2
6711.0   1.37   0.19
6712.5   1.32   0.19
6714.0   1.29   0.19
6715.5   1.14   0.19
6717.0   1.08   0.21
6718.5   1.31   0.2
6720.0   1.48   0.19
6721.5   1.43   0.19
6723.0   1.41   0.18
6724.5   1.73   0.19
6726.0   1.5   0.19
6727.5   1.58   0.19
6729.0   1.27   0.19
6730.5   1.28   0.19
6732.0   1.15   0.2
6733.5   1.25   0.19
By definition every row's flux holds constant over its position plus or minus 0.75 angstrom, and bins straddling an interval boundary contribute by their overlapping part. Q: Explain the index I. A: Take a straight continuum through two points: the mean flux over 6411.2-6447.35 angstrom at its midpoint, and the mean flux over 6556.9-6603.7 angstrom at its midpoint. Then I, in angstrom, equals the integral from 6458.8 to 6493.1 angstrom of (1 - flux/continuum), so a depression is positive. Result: 0.5 angstrom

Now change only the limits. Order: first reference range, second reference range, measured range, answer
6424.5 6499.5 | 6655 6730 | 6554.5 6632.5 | 1.3 angstrom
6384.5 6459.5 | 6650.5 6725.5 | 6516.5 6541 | -1.8 angstrom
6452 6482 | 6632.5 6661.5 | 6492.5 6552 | 1.8 angstrom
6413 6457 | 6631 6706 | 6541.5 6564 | 3.3 angstrom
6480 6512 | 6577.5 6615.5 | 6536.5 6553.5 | 0.9 angstrom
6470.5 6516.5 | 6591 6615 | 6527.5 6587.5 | 1.6 angstrom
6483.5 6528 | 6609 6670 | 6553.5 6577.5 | 1.0 angstrom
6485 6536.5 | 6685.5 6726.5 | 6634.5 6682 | -0.6 angstrom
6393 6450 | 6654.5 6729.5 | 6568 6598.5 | -0.3 angstrom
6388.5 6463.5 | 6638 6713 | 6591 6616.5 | -1.0 angstrom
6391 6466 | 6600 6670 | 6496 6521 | 0.4 angstrom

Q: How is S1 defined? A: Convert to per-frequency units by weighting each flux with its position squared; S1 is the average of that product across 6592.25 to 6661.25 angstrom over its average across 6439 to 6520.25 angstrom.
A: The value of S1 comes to 1.0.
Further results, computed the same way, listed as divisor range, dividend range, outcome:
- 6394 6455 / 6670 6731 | 1.09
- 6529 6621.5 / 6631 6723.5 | 1.04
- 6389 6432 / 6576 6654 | 1.09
